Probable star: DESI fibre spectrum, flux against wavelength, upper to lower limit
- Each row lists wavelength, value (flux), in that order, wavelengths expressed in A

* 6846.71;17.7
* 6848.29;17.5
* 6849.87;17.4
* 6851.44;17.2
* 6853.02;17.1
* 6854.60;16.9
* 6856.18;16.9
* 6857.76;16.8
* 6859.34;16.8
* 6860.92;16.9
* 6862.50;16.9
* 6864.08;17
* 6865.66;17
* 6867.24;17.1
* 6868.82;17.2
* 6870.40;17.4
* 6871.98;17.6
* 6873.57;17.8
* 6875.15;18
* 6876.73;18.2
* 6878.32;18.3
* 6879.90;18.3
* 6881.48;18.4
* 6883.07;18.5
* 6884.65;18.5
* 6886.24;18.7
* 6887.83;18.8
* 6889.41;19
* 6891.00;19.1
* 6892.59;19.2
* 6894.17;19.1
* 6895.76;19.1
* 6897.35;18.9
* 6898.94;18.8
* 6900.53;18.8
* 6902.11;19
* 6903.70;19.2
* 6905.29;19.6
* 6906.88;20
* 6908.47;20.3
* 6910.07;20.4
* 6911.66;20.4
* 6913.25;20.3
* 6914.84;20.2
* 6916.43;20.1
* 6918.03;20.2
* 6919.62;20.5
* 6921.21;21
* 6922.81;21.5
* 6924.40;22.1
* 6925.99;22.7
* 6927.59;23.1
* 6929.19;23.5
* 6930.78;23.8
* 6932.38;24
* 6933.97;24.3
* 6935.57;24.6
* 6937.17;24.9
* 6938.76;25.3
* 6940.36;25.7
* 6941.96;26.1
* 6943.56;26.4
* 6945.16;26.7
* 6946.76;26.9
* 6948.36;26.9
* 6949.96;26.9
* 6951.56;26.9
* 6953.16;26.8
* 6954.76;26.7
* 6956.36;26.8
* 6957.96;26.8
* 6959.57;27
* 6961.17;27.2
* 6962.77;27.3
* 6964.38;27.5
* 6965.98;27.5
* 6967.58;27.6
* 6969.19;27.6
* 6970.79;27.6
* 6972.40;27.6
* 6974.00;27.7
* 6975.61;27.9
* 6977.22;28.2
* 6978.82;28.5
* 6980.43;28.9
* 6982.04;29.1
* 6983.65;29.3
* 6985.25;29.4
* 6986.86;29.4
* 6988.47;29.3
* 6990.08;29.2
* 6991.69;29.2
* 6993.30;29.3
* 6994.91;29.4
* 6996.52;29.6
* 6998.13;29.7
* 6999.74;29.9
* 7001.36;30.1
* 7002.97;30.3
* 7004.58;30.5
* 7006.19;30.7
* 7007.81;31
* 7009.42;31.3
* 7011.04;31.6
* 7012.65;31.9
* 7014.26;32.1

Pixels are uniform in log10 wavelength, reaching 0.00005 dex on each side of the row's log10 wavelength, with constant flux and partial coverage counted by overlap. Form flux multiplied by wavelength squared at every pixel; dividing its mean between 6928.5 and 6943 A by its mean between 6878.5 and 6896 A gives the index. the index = 1.34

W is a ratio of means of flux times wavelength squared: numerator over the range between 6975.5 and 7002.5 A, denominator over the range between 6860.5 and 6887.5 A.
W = 1.70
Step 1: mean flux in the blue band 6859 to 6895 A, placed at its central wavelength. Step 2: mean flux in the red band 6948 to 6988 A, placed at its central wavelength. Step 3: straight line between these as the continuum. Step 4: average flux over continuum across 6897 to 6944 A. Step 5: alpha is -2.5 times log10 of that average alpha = 0.04 mag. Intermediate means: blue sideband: 18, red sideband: 27.7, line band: 21.9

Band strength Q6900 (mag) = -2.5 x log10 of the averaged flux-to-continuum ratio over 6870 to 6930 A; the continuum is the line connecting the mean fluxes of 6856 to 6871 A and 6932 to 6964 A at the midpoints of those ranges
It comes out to 0.07 mag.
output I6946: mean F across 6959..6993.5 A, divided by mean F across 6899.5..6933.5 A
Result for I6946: 1.35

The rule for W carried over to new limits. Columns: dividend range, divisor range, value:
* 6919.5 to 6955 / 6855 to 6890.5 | 1.42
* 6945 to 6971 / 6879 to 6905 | 1.47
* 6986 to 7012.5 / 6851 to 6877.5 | 1.82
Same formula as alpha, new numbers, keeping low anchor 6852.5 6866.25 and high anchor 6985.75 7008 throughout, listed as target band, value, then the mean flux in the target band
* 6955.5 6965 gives -0.029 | 27.1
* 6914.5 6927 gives 0.078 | 21.1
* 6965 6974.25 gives -0.015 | 27.6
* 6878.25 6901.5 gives 0.054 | 18.8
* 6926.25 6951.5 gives -0.039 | 25.3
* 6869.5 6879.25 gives 0.026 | 17.9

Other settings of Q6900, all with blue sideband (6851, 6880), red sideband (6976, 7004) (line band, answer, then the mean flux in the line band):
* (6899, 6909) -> 0.086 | 19.4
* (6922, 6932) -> 0.021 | 22.8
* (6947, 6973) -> -0.030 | 27.2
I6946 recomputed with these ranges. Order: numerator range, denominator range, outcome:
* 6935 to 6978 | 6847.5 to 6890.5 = 1.52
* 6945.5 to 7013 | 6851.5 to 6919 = 1.55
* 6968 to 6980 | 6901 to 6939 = 1.29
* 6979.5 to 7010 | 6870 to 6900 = 1.61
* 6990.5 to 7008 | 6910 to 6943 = 1.32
